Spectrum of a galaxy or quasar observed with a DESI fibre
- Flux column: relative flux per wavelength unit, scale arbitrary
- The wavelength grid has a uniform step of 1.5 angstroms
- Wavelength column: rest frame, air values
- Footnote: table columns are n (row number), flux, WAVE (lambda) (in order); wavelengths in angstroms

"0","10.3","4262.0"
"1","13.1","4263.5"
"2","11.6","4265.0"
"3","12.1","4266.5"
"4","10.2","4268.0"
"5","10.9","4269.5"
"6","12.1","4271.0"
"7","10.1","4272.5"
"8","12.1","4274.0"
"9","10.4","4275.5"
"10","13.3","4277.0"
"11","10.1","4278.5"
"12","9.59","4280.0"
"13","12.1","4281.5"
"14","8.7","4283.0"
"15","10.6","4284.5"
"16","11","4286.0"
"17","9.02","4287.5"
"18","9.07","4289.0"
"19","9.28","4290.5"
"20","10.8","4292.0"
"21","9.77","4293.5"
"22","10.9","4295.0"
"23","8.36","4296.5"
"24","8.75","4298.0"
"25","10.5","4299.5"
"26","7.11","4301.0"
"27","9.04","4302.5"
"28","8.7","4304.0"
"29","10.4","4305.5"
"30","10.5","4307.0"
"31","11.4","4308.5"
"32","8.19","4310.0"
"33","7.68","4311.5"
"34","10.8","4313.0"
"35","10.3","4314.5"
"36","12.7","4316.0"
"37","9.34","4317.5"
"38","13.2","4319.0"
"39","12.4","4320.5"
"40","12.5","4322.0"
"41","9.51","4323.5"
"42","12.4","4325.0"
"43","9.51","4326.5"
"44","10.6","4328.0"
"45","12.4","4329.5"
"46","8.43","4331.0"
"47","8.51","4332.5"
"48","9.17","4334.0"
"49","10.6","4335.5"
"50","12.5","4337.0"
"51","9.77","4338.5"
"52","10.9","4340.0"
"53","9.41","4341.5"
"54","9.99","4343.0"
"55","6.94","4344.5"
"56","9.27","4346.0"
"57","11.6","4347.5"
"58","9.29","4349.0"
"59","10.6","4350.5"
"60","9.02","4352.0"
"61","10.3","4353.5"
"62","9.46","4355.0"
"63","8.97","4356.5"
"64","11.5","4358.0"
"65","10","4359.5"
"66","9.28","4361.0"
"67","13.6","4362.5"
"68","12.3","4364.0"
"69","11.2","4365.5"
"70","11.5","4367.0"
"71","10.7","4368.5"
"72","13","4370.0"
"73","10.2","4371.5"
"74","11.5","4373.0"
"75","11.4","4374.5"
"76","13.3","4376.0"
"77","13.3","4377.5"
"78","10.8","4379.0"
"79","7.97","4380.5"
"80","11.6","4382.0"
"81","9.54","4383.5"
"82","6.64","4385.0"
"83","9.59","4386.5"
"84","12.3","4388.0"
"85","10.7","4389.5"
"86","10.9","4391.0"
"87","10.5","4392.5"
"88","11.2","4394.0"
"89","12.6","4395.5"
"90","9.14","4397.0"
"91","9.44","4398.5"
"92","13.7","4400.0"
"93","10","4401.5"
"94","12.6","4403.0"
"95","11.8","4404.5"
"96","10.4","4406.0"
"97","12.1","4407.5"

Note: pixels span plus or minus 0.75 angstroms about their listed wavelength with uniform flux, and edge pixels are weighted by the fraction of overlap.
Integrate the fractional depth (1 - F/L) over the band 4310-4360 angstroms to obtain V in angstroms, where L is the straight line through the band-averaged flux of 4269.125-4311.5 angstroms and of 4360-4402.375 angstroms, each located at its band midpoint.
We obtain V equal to 1.2 angstroms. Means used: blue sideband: 10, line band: 10.3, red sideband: 11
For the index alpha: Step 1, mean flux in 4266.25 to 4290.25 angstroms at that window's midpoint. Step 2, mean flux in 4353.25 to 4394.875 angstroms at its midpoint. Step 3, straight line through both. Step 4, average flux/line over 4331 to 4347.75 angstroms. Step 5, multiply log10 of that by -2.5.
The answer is 0.107 mag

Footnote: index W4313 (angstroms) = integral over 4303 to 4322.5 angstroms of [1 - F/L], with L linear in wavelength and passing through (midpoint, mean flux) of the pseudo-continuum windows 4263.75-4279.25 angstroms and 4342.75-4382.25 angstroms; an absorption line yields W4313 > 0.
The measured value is 0.8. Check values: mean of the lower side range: 11.3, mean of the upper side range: 10.7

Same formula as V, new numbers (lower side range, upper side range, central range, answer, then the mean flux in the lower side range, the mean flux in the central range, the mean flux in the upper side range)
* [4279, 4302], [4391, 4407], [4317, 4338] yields -1.3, 9.7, 10.8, 11.1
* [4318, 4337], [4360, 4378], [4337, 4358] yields 2.7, 10.8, 9.82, 11.7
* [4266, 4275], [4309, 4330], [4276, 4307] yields 3.3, 11.2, 9.87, 10.8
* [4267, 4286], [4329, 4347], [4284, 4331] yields 0.6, 10.9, 10.2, 9.81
